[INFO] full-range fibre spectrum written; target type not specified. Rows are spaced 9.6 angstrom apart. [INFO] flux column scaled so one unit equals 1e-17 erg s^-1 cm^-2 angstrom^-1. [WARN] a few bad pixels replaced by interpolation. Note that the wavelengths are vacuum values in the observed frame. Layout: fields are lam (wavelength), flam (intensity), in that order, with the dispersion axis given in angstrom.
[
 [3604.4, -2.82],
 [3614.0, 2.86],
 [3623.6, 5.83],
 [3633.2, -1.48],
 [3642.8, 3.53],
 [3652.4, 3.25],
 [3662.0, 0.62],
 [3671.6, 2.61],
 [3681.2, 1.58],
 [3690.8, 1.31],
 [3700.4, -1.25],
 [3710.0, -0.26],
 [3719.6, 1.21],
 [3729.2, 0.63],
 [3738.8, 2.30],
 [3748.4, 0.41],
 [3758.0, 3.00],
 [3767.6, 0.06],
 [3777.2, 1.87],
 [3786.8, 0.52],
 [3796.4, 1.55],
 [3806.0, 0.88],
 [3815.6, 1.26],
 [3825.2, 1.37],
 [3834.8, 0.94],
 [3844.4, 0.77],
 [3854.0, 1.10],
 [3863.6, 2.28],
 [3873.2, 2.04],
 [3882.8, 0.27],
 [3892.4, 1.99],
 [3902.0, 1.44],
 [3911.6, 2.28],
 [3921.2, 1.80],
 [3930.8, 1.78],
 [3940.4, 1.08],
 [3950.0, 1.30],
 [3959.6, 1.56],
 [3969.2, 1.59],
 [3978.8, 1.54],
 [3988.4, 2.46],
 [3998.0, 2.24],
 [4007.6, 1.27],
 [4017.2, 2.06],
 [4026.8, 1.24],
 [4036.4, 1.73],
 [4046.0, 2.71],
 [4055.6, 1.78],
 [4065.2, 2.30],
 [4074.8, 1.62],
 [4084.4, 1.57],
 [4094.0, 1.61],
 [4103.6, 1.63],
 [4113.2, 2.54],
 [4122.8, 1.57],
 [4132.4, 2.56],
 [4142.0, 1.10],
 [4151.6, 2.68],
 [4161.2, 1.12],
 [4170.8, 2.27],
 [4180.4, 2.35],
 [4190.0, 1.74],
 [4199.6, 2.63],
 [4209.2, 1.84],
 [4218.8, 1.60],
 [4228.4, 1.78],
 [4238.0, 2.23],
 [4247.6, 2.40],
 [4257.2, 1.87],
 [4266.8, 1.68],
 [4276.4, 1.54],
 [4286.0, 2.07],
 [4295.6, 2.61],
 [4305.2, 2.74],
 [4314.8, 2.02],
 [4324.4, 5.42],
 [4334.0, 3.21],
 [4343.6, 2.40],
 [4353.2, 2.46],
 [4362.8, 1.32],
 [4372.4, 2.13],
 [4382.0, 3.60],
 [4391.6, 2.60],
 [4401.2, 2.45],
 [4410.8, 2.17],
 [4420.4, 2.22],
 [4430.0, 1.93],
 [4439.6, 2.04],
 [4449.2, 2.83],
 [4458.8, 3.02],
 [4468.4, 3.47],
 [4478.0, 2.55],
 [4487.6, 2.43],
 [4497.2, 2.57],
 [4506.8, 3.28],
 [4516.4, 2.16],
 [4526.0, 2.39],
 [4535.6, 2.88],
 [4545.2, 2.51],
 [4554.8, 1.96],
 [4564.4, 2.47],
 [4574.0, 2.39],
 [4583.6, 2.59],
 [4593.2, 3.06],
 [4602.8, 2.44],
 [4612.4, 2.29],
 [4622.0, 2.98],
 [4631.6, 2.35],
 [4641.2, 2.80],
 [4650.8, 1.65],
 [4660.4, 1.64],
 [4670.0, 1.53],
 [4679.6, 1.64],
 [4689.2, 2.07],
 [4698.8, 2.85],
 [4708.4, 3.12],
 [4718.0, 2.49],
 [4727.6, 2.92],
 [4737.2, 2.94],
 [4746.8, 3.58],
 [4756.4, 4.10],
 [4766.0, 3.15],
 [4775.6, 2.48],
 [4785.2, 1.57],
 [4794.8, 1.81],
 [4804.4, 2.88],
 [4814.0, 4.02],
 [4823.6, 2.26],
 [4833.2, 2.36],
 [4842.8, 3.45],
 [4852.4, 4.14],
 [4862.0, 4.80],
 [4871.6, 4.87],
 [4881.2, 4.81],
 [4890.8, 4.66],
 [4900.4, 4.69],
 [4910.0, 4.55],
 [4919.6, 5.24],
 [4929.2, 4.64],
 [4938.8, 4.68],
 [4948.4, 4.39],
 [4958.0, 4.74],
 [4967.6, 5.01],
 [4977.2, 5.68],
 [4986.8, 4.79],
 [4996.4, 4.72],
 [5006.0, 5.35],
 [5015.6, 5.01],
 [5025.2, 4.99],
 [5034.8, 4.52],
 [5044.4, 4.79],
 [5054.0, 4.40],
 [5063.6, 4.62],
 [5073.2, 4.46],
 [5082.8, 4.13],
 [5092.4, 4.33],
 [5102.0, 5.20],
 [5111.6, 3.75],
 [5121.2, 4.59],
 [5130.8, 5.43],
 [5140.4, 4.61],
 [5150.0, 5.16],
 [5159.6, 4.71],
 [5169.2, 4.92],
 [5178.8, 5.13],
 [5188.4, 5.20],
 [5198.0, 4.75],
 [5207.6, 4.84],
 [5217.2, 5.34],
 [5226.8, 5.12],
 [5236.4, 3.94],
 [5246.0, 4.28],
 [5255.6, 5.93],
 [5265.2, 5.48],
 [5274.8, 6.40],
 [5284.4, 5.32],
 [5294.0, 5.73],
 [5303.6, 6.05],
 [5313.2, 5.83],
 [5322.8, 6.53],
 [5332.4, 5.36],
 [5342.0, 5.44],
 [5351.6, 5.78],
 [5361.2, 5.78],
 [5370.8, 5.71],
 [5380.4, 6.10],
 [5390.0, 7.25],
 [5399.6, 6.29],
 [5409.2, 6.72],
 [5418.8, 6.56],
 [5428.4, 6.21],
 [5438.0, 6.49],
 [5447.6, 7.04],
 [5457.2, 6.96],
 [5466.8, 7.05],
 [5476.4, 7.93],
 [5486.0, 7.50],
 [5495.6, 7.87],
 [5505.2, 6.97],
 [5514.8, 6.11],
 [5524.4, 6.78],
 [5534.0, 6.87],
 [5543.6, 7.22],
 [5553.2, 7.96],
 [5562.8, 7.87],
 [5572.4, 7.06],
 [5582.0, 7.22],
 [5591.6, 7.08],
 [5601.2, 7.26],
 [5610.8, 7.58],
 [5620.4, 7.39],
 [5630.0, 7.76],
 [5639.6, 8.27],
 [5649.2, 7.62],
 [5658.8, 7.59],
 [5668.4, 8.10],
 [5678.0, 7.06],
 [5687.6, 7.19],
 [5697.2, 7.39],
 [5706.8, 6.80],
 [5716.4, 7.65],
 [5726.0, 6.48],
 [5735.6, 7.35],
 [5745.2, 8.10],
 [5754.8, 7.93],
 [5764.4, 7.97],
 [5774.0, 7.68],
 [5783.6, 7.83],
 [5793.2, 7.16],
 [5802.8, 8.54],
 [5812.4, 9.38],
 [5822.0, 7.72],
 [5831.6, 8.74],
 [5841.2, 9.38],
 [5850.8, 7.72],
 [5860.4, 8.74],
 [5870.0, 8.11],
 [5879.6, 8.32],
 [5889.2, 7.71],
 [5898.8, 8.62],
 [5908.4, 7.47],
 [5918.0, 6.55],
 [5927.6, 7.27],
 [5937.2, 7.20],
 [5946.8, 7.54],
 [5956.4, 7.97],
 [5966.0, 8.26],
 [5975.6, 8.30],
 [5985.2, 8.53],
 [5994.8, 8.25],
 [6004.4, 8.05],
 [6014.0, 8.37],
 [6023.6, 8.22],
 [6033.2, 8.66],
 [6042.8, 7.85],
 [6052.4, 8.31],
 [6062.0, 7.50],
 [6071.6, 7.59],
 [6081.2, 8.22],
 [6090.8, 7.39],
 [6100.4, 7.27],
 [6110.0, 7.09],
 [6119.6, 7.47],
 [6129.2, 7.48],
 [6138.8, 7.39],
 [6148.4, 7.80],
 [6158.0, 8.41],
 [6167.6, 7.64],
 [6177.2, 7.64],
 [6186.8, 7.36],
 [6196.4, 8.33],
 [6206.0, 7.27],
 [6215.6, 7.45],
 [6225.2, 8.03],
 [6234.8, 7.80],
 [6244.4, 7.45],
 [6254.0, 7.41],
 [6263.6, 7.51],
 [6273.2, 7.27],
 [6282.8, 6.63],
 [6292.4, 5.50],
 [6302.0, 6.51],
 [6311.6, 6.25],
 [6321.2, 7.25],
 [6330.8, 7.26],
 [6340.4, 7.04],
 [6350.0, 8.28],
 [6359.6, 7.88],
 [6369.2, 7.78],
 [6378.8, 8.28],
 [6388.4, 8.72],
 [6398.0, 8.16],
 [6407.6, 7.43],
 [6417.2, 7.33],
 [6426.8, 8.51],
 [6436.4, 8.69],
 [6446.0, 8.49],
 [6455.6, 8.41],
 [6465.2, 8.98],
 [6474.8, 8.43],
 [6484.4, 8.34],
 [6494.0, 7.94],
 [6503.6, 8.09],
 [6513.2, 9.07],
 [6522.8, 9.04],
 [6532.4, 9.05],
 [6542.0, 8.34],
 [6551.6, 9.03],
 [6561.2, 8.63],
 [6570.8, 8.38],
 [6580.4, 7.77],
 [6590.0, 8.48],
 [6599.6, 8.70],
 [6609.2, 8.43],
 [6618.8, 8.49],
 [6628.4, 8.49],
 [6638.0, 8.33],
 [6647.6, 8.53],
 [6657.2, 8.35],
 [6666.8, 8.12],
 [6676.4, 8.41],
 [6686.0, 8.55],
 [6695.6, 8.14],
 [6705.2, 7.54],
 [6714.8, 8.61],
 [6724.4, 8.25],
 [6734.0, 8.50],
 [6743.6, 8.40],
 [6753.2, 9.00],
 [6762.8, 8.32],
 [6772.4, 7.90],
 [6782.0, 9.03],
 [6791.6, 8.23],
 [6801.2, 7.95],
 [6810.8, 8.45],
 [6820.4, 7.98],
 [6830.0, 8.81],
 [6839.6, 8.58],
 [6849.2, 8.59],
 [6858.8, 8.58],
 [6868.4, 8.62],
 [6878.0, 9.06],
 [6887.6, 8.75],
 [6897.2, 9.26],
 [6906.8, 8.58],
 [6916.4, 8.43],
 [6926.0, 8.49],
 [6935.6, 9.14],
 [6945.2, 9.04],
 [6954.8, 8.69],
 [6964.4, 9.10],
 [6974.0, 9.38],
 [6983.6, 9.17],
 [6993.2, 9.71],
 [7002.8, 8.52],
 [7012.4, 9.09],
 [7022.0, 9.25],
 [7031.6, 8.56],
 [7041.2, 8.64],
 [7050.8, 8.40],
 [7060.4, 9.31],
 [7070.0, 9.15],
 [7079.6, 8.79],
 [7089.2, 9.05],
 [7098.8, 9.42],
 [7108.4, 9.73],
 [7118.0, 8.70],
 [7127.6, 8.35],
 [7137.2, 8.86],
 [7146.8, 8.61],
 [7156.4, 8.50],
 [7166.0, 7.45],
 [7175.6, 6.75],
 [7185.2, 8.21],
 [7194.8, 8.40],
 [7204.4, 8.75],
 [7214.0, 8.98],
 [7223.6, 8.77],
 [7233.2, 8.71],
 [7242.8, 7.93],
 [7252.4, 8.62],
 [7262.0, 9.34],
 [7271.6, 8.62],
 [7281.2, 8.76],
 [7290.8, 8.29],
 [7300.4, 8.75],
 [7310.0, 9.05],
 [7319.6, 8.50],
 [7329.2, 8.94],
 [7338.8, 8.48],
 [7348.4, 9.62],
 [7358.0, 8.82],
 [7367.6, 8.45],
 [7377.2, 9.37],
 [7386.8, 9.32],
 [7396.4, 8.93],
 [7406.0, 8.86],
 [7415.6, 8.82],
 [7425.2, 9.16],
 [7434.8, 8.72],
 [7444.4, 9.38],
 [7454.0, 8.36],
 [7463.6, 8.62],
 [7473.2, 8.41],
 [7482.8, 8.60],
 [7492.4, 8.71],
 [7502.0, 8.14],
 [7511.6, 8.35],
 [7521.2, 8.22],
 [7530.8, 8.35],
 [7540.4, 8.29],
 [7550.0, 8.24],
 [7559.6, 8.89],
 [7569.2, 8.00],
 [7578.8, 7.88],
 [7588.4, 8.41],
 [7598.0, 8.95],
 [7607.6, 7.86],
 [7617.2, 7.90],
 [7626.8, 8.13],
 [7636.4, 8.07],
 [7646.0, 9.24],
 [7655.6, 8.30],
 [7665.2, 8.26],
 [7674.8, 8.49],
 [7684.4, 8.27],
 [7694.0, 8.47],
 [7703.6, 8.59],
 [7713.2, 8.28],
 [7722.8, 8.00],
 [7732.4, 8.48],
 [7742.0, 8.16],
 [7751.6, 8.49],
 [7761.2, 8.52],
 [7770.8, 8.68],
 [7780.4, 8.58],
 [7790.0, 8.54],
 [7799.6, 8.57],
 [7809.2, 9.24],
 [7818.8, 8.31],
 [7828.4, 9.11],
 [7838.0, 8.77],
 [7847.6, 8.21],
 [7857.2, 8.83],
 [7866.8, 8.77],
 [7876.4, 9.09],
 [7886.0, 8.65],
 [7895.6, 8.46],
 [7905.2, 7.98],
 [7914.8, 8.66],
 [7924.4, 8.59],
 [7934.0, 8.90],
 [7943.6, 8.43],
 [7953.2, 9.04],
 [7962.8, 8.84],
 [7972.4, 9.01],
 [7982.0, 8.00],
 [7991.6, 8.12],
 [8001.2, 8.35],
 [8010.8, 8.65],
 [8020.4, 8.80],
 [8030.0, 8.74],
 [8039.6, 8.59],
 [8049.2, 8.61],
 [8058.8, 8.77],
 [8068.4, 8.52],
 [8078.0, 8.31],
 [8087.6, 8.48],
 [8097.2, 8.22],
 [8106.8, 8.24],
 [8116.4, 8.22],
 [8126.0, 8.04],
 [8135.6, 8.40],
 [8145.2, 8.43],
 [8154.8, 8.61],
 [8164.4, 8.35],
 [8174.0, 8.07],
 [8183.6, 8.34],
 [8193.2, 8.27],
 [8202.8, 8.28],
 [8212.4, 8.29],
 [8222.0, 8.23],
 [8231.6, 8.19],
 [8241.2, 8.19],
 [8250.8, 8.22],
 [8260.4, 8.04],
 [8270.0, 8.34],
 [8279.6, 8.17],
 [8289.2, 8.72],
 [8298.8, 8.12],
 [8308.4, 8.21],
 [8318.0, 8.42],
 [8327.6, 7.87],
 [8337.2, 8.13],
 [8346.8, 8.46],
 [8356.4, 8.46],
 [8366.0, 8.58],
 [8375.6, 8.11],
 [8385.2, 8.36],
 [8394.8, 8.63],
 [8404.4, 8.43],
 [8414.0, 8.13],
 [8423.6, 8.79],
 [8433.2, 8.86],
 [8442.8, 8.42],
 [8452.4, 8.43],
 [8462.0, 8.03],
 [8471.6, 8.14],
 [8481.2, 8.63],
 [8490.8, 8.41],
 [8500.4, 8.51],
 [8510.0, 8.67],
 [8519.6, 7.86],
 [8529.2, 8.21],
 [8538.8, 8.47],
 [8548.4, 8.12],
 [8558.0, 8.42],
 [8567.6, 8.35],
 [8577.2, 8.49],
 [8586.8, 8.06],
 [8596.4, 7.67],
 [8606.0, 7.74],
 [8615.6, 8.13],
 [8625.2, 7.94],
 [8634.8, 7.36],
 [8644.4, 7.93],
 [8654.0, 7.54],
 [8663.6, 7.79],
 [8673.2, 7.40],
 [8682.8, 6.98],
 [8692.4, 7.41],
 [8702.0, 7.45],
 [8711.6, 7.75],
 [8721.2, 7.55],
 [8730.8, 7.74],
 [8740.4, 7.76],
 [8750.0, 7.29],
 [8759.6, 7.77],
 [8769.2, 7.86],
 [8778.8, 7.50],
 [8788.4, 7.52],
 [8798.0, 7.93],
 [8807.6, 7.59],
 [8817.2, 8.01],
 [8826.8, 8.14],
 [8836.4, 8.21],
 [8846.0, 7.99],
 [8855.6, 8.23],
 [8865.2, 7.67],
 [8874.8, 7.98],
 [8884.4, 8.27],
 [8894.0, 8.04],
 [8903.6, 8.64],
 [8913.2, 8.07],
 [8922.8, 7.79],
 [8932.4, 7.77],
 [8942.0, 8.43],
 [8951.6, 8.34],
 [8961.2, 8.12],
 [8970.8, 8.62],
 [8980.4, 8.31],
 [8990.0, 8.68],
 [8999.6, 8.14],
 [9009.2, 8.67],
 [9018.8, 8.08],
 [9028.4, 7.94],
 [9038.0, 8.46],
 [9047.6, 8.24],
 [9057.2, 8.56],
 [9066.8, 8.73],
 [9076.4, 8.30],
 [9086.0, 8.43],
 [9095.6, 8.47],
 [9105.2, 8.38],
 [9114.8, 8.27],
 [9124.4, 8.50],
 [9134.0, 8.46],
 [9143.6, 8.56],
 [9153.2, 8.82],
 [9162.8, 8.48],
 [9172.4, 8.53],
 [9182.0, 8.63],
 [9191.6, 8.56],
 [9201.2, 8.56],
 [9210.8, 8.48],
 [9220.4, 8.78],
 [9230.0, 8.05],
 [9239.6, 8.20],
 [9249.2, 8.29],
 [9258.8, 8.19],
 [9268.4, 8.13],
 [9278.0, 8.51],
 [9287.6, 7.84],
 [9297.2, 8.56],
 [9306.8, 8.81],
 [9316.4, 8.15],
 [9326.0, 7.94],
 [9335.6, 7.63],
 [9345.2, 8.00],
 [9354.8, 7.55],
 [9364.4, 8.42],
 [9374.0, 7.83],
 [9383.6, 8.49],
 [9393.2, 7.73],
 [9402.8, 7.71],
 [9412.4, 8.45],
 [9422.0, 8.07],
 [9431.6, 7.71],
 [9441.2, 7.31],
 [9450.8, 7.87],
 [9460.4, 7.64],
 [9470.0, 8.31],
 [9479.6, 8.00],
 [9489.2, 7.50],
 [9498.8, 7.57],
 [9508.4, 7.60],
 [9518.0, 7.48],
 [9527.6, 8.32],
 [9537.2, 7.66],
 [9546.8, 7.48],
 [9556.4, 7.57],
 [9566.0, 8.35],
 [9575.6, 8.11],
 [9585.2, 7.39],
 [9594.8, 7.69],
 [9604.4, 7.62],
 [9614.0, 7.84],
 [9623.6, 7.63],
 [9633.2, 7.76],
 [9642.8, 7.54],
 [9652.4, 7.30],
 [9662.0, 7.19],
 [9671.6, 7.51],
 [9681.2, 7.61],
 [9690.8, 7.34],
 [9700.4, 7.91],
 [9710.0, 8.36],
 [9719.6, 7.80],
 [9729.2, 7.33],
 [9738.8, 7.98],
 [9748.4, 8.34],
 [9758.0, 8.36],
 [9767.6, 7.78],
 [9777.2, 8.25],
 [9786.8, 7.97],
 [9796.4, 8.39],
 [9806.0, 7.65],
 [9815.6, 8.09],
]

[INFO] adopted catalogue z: 0.217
